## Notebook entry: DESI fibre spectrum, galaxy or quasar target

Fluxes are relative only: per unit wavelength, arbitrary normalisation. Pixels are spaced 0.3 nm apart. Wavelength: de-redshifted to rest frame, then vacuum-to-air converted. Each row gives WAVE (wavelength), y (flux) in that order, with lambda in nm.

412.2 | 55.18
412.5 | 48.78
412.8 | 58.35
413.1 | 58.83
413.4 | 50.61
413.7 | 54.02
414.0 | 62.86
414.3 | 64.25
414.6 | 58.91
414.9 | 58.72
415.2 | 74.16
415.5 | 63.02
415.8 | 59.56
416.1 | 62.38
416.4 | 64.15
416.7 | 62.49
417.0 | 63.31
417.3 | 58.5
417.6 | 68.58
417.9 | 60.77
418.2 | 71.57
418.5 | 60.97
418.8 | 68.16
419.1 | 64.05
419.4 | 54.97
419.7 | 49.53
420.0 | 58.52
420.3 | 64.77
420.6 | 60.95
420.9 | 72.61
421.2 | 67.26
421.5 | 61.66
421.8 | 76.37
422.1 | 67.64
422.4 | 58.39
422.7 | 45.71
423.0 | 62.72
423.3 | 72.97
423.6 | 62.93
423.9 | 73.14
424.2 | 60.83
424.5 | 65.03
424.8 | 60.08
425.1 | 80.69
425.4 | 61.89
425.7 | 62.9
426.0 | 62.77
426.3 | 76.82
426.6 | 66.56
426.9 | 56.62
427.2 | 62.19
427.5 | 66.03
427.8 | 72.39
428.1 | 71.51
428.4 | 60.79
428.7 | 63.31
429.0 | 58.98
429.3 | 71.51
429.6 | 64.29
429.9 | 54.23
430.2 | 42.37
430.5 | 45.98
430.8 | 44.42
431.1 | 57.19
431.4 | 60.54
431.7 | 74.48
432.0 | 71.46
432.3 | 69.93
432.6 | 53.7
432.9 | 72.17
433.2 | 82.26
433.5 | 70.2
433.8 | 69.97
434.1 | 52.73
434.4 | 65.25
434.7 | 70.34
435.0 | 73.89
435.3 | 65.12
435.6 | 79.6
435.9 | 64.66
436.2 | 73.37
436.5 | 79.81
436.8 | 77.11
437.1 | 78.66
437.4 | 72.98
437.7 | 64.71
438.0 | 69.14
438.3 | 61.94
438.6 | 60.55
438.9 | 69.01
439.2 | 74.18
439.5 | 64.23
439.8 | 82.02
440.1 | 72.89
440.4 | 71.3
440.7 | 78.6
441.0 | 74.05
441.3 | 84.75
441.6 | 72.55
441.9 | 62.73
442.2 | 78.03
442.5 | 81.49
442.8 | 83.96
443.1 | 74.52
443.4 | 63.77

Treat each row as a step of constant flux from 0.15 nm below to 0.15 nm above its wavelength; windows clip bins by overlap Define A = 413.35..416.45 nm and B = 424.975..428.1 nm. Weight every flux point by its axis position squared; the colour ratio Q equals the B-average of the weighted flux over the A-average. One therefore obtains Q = 1.15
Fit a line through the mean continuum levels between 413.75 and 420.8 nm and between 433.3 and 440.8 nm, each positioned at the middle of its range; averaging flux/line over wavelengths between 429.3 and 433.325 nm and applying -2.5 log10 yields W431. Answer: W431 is 0.12 mag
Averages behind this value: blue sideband 62.4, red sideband 70.5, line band 61.3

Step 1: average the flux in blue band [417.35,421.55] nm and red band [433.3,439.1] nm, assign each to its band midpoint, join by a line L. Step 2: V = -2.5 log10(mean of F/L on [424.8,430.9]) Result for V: 0.065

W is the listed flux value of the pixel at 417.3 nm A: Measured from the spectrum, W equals 58.5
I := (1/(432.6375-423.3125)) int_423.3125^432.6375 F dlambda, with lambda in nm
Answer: 63.3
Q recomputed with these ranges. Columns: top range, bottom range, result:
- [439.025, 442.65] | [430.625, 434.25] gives 1.20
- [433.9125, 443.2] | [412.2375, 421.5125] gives 1.30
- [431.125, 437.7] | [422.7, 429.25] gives 1.11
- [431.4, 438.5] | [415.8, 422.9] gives 1.20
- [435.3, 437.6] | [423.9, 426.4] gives 1.18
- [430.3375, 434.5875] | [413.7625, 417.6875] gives 1.10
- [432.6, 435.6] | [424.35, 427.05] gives 1.09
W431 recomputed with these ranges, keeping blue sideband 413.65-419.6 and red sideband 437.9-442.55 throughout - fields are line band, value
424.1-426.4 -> 0.00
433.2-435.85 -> 0.01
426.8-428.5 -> 0.03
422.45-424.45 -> 0.04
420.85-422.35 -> -0.06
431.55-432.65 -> 0.00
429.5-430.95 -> 0.34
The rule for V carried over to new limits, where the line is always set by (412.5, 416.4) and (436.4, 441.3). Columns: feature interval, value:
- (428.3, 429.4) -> 0.06 mag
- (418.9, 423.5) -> 0.02 mag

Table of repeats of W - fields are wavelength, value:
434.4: 65.25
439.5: 64.23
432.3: 69.93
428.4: 60.79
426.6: 66.56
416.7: 62.49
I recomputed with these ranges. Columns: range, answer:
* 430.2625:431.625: 52.6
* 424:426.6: 66.5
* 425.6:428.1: 66.2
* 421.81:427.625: 64.8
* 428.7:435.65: 63.7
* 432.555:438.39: 70.3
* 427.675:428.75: 67.2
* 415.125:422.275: 63.9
